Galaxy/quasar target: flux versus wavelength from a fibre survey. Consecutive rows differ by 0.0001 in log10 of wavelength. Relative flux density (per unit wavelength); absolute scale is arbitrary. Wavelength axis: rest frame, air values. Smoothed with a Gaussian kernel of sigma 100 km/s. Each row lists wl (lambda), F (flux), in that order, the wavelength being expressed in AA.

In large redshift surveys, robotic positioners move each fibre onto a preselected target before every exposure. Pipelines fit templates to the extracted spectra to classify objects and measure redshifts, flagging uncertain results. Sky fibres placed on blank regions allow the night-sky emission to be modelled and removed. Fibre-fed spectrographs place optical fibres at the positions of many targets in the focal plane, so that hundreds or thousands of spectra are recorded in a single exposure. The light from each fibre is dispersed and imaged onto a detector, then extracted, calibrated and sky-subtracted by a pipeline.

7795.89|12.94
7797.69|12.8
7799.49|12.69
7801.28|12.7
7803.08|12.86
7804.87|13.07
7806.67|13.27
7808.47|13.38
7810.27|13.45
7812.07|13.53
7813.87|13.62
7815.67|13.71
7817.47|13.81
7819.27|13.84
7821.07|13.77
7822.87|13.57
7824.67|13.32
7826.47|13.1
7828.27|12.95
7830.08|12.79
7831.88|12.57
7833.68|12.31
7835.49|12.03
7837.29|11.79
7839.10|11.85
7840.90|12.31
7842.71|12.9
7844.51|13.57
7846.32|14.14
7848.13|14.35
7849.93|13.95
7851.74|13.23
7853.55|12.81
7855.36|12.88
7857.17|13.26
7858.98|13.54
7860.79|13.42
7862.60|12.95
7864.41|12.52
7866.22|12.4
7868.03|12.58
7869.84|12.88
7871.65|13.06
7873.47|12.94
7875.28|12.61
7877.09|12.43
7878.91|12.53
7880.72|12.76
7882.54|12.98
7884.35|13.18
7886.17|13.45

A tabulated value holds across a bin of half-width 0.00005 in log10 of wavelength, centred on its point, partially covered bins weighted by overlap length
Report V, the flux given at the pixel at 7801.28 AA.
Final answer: 12.7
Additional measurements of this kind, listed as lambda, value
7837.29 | 11.79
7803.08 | 12.86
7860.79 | 13.42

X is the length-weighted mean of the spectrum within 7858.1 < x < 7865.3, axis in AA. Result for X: 13.1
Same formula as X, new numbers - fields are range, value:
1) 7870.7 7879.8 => 12.7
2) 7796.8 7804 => 12.8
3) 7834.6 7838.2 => 11.9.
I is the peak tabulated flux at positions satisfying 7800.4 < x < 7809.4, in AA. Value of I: 13.38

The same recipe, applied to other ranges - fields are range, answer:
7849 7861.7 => 13.95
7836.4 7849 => 14.35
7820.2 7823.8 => 13.77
